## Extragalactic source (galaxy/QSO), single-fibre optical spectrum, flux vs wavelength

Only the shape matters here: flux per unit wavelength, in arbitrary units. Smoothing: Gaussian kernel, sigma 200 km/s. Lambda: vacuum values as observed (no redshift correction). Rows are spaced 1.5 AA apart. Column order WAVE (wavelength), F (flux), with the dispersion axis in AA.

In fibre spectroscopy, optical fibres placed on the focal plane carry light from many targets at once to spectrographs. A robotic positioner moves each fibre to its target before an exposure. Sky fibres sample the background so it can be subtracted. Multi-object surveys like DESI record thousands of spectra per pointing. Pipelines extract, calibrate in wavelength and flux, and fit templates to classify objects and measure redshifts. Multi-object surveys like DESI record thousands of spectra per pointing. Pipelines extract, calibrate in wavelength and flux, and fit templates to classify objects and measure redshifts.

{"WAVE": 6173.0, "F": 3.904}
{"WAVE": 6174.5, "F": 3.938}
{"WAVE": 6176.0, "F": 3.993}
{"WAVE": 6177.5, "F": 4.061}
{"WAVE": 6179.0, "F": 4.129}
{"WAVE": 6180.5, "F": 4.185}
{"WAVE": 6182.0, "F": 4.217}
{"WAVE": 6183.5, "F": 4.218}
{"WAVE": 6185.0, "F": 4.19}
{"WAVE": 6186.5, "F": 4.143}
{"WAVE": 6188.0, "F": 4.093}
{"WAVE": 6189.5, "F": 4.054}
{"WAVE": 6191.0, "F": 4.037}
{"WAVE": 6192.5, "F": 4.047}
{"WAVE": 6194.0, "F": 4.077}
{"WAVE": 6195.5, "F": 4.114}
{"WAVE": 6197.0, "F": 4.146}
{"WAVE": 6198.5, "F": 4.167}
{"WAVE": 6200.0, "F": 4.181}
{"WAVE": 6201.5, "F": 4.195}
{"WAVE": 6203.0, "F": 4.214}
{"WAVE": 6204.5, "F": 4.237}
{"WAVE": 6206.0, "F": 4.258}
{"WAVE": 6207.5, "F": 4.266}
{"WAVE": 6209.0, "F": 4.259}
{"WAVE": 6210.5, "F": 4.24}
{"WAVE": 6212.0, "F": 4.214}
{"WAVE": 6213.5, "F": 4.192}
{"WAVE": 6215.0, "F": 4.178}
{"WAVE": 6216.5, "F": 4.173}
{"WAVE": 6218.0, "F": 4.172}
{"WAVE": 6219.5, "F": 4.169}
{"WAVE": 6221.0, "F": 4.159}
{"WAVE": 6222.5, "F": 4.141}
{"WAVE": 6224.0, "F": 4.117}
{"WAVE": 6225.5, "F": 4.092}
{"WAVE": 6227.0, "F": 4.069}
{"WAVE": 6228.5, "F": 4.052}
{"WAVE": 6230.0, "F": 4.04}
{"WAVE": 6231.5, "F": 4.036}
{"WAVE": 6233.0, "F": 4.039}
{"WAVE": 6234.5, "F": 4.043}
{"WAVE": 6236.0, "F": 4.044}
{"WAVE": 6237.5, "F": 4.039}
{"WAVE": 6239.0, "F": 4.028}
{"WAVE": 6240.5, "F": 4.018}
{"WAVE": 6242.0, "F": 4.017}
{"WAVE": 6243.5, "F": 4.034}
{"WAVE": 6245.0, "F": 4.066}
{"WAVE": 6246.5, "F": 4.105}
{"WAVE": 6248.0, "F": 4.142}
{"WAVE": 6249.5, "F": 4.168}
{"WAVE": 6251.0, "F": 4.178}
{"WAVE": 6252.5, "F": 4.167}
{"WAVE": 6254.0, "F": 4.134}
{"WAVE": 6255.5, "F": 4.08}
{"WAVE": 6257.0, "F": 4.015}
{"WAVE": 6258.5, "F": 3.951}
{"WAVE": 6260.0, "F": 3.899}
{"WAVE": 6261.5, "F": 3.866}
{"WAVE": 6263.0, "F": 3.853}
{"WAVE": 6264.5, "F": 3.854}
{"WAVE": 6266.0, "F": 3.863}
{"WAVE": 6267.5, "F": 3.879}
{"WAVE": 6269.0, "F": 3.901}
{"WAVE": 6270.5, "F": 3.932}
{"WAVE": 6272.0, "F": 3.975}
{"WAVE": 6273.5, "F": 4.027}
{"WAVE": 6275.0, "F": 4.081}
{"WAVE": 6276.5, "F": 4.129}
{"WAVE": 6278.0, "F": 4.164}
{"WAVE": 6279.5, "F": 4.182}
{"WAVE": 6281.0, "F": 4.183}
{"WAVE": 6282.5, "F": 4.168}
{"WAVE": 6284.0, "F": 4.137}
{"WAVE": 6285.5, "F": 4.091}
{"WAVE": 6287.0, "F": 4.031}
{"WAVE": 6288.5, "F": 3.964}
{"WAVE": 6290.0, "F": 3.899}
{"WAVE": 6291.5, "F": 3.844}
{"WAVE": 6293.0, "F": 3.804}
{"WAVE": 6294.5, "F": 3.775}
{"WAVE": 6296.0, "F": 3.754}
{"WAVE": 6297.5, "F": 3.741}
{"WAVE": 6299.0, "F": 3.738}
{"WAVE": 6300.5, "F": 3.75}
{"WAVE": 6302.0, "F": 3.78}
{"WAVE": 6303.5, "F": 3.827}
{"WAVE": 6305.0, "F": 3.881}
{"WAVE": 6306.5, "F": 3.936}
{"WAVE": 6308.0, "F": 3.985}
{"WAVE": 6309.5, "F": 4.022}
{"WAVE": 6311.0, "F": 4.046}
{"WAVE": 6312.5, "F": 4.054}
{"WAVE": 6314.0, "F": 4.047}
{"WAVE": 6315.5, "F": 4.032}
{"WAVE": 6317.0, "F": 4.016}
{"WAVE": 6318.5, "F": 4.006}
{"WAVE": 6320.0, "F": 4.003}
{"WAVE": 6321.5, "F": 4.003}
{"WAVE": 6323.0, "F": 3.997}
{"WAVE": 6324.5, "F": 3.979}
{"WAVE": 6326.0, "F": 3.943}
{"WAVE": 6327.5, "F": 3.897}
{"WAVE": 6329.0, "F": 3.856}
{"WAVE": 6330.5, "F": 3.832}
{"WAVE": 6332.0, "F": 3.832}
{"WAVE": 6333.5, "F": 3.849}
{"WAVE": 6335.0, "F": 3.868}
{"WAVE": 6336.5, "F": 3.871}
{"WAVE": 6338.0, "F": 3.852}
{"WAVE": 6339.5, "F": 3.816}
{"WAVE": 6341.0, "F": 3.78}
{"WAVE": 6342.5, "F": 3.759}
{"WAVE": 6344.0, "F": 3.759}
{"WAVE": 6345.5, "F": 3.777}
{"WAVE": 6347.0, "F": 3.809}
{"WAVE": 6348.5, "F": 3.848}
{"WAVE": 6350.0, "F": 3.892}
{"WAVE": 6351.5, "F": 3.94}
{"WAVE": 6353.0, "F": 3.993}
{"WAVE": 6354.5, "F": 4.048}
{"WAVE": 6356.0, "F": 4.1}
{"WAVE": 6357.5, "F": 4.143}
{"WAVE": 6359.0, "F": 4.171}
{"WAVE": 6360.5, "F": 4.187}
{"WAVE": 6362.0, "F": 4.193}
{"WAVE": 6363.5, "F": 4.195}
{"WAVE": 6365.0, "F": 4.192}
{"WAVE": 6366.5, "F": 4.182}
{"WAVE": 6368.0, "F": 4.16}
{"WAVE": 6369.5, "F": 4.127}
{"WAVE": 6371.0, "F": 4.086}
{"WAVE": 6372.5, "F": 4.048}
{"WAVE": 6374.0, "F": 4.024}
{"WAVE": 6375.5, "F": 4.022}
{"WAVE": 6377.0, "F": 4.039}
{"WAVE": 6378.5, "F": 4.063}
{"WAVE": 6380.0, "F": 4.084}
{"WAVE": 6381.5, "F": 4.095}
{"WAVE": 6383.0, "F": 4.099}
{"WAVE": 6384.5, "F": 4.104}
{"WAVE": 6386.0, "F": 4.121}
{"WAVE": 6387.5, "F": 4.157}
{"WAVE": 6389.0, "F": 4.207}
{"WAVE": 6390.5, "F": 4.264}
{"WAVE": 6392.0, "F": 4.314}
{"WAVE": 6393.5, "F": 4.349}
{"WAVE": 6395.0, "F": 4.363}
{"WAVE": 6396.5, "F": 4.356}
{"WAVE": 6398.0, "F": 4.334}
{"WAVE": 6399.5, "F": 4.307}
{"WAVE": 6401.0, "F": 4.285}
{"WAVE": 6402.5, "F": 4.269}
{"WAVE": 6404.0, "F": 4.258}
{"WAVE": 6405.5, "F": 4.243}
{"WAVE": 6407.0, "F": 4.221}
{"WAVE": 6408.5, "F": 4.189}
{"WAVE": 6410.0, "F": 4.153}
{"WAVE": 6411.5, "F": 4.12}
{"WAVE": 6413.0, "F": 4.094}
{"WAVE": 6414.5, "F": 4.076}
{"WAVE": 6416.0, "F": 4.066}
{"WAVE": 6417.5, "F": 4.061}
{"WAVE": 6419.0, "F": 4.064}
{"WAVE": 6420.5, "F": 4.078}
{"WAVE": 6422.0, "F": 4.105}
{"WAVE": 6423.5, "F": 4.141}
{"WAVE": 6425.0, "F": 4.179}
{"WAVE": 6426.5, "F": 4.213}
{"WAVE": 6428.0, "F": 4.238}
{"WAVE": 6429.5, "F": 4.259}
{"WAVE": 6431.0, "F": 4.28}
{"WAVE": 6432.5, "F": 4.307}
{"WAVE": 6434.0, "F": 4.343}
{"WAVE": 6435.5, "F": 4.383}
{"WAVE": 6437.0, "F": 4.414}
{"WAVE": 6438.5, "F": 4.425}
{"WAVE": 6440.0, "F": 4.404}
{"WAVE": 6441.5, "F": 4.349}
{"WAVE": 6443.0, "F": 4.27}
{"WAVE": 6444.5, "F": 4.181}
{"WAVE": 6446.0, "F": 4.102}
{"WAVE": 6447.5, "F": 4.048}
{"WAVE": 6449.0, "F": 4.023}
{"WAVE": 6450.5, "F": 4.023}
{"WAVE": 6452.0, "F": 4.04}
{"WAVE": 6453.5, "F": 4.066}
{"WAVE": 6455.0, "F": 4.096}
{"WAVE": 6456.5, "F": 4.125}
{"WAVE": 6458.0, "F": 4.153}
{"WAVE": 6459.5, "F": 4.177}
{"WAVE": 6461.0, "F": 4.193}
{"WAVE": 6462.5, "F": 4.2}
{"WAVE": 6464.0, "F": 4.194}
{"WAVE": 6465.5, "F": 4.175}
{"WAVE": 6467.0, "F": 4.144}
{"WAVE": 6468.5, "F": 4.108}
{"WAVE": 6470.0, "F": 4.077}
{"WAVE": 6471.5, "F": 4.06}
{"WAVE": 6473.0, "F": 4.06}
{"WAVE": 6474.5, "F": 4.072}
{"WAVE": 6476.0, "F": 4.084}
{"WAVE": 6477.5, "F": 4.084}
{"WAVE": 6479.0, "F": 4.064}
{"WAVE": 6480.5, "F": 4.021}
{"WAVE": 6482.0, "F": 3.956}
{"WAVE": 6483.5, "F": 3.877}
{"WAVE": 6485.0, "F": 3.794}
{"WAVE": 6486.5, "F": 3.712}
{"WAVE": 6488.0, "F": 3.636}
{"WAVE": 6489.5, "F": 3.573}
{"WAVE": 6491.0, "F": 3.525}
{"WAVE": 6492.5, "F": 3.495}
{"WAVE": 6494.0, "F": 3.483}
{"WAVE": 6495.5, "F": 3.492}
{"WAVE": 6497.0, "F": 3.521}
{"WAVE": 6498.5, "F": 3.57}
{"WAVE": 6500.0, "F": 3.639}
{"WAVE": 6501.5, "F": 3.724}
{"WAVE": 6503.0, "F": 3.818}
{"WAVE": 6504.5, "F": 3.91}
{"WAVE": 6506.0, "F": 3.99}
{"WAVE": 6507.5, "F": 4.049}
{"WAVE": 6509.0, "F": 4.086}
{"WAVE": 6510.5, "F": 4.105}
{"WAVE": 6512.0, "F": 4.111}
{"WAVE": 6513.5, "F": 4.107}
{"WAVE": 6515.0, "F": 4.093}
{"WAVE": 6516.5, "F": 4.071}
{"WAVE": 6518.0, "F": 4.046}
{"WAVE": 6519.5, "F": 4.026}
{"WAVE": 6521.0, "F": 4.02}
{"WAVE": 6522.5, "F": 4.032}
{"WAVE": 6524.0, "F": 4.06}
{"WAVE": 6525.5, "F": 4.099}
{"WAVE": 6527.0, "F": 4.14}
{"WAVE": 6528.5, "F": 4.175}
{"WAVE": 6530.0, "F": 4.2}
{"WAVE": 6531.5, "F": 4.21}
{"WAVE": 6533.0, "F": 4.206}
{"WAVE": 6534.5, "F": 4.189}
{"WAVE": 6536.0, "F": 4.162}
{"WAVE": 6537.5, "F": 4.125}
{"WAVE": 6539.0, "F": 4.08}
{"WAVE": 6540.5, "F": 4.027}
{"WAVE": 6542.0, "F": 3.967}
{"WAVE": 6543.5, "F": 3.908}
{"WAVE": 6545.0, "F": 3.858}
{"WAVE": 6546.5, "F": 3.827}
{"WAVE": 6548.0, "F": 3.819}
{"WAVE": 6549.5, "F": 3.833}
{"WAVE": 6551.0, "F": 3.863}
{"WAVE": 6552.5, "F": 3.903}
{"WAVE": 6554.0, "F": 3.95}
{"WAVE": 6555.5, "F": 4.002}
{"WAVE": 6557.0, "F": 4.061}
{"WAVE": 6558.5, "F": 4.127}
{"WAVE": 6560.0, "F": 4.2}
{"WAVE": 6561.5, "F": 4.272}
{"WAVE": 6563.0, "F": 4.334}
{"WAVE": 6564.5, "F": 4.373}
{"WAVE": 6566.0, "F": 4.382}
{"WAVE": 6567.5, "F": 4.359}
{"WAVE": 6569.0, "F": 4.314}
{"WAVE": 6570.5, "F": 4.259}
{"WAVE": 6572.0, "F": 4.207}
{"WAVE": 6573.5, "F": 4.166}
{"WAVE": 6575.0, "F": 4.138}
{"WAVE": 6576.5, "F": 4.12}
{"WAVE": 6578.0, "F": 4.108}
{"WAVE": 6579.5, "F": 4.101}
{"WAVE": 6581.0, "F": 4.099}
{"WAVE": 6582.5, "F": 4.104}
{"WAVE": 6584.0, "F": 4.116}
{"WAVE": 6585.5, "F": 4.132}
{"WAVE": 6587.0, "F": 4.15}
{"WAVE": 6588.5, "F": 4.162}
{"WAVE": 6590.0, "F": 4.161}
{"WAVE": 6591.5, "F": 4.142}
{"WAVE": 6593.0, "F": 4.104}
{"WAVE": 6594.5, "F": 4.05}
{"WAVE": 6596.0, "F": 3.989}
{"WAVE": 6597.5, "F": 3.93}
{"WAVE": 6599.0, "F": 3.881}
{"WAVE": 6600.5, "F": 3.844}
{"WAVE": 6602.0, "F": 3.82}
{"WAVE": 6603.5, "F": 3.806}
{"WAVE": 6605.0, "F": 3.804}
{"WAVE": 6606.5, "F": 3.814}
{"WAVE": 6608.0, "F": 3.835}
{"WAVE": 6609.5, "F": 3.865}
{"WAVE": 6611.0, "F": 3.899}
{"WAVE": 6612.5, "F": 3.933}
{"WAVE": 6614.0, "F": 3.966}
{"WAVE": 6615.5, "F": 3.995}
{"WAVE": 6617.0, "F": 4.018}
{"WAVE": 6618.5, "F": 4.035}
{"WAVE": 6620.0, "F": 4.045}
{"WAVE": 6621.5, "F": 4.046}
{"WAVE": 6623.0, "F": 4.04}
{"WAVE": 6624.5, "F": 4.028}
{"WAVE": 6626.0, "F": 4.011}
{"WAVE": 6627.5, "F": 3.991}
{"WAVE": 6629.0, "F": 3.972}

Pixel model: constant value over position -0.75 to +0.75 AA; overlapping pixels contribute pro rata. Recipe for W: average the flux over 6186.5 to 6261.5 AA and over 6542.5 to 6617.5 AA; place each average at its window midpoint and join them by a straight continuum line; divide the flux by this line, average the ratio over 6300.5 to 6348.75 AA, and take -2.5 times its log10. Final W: 0.05 mag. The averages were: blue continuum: 4.11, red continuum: 4.04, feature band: 3.9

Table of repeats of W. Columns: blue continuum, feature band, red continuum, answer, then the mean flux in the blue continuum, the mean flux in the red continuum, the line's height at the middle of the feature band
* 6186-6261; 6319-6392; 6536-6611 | 0.02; 4.11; 4.05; 4.09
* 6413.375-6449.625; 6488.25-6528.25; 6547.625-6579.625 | 0.08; 4.21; 4.14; 4.17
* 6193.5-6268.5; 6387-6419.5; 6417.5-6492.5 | -0.03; 4.09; 4.1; 4.1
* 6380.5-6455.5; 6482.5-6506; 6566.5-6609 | 0.13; 4.2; 4.06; 4.14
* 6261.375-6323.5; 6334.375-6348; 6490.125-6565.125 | 0.04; 3.96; 3.98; 3.96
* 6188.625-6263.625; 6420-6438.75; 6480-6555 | -0.07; 4.1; 3.92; 3.98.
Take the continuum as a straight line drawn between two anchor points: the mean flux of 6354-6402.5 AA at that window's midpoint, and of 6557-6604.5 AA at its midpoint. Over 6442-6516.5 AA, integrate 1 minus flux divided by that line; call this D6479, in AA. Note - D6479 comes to 3.3 AA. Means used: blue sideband 4.17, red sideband 4.12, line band 3.96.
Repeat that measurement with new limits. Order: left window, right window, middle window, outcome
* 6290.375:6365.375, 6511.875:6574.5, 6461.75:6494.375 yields 0.9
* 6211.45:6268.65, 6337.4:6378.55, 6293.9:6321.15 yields 0.8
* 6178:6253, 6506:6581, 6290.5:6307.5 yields 1.3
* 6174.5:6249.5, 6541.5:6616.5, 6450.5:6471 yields -0.3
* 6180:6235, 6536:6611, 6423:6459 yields -1.1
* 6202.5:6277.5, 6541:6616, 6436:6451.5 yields -0.6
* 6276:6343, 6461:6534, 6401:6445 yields -3.0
